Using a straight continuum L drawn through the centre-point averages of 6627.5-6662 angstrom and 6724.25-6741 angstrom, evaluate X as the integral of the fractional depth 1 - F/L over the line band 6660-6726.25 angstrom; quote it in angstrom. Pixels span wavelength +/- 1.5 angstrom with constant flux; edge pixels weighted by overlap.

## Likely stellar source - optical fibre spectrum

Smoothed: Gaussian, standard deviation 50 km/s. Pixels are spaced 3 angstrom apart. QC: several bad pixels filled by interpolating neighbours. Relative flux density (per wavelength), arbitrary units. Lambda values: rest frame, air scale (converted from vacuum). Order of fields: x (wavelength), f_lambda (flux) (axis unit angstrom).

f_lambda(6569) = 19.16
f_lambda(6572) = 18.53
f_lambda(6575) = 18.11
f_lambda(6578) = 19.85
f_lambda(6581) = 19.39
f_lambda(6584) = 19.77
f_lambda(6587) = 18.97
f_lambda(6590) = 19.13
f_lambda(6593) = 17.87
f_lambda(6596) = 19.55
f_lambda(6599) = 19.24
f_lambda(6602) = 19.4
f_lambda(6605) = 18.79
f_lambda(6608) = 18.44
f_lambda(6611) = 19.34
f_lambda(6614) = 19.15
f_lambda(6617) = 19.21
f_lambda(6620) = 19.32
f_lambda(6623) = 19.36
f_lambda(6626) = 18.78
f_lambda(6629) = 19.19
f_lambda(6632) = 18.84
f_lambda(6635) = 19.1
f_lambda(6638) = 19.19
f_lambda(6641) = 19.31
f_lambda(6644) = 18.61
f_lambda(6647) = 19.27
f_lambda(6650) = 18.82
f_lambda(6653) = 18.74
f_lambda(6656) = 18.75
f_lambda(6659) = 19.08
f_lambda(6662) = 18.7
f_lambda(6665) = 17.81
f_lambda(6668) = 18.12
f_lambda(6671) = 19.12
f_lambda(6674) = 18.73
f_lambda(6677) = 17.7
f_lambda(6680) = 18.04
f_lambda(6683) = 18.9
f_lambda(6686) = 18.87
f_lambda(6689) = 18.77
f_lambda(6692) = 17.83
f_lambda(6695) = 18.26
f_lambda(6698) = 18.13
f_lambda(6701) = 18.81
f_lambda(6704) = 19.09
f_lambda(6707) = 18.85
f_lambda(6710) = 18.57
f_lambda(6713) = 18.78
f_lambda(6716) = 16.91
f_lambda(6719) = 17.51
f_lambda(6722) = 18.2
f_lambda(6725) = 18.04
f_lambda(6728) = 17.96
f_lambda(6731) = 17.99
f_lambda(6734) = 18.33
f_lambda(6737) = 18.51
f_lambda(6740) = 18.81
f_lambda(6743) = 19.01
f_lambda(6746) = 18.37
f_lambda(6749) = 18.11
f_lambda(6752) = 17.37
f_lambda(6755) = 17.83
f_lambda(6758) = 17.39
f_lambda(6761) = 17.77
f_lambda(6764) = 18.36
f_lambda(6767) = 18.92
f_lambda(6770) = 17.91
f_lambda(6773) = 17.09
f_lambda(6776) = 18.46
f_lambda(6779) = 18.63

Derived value 0.81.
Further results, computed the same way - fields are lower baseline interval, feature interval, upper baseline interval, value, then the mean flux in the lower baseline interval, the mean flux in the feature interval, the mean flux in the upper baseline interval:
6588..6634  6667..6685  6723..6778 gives 0.2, 19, 18.5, 18.1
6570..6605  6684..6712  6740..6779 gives -0.2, 19.1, 18.6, 18.1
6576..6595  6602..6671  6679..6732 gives -0.5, 19.1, 18.9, 18.3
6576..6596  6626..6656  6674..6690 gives -0.3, 19.2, 19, 18.5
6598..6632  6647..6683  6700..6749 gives 0.4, 19.1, 18.6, 18.3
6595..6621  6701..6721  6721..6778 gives 0.1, 19.1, 18.3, 18.1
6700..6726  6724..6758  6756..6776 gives -0.1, 18.3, 18.2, 17.9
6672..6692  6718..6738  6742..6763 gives 0.1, 18.5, 18.1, 18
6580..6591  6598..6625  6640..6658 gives 0.0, 19.3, 19.1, 18.9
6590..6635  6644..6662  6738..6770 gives -0.1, 19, 18.9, 18.2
